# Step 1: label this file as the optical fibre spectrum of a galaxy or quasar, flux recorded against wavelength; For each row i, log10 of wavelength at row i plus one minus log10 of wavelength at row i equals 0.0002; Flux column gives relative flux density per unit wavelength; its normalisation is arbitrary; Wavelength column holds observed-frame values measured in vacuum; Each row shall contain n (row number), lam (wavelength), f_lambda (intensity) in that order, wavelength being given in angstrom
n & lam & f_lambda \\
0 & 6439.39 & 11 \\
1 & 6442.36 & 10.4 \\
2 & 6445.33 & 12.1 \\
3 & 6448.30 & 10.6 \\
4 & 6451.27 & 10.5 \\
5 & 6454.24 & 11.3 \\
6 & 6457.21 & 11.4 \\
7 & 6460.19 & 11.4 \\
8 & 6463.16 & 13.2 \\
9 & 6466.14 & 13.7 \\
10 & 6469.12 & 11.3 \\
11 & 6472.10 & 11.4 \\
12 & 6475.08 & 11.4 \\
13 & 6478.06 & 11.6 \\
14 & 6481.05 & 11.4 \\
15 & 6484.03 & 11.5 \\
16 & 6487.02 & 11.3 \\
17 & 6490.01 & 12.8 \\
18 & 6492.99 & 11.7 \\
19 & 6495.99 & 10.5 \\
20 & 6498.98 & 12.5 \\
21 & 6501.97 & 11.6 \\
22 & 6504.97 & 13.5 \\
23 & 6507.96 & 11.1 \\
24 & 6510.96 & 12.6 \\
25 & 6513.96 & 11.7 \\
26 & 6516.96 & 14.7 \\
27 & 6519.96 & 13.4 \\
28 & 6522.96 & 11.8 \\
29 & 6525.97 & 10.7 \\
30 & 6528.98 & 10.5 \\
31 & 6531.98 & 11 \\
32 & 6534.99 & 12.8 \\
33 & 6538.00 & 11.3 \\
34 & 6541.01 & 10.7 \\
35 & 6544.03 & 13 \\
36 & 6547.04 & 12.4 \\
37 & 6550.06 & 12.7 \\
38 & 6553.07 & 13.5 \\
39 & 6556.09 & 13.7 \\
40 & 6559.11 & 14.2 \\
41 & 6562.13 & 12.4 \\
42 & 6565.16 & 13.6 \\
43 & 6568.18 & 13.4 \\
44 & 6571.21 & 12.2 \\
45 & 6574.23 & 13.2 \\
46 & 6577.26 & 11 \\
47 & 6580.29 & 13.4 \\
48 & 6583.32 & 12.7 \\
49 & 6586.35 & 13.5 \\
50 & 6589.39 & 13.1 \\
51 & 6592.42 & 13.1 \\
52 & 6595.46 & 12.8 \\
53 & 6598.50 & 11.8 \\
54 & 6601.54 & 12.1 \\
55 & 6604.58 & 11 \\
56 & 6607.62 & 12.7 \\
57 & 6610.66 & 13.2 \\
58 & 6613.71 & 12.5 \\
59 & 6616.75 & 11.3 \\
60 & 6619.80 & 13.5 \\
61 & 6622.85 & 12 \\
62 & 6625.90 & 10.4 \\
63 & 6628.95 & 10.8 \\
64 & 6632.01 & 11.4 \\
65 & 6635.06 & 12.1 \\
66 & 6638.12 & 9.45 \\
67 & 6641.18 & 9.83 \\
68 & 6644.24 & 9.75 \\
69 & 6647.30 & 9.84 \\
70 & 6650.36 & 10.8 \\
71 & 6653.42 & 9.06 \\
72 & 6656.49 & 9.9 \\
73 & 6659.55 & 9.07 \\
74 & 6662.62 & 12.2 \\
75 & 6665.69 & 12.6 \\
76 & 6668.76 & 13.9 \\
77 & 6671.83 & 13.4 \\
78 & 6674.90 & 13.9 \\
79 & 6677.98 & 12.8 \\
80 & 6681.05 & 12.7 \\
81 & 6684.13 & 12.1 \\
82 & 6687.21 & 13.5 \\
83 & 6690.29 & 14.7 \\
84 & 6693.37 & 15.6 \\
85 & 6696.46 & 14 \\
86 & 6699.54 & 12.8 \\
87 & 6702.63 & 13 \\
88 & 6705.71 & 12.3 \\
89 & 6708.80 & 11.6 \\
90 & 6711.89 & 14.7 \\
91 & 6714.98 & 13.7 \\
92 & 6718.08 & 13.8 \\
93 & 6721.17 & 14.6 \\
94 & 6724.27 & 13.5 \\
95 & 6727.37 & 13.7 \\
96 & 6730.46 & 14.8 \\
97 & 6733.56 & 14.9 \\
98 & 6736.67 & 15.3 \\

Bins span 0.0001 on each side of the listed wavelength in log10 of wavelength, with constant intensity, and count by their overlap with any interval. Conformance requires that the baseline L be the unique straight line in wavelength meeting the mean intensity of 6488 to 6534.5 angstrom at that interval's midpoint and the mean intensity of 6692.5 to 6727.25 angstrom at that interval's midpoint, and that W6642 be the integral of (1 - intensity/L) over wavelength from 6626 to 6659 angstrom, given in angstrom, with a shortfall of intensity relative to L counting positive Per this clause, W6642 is 7.0 angstrom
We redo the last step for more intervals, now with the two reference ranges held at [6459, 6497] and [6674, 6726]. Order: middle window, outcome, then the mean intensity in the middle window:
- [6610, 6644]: 4.0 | 11.4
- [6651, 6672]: 3.0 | 11.3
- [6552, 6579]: -1.2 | 13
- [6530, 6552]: 0.5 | 12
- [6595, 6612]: 0.7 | 12.2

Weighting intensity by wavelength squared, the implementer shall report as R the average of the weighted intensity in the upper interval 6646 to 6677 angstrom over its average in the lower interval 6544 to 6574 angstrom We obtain 0.90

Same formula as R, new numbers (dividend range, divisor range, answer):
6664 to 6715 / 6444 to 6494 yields 1.22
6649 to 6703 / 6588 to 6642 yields 1.08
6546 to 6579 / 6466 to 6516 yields 1.12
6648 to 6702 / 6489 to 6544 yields 1.10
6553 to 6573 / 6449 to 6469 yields 1.16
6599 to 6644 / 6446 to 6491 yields 1.04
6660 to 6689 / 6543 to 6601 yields 1.03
